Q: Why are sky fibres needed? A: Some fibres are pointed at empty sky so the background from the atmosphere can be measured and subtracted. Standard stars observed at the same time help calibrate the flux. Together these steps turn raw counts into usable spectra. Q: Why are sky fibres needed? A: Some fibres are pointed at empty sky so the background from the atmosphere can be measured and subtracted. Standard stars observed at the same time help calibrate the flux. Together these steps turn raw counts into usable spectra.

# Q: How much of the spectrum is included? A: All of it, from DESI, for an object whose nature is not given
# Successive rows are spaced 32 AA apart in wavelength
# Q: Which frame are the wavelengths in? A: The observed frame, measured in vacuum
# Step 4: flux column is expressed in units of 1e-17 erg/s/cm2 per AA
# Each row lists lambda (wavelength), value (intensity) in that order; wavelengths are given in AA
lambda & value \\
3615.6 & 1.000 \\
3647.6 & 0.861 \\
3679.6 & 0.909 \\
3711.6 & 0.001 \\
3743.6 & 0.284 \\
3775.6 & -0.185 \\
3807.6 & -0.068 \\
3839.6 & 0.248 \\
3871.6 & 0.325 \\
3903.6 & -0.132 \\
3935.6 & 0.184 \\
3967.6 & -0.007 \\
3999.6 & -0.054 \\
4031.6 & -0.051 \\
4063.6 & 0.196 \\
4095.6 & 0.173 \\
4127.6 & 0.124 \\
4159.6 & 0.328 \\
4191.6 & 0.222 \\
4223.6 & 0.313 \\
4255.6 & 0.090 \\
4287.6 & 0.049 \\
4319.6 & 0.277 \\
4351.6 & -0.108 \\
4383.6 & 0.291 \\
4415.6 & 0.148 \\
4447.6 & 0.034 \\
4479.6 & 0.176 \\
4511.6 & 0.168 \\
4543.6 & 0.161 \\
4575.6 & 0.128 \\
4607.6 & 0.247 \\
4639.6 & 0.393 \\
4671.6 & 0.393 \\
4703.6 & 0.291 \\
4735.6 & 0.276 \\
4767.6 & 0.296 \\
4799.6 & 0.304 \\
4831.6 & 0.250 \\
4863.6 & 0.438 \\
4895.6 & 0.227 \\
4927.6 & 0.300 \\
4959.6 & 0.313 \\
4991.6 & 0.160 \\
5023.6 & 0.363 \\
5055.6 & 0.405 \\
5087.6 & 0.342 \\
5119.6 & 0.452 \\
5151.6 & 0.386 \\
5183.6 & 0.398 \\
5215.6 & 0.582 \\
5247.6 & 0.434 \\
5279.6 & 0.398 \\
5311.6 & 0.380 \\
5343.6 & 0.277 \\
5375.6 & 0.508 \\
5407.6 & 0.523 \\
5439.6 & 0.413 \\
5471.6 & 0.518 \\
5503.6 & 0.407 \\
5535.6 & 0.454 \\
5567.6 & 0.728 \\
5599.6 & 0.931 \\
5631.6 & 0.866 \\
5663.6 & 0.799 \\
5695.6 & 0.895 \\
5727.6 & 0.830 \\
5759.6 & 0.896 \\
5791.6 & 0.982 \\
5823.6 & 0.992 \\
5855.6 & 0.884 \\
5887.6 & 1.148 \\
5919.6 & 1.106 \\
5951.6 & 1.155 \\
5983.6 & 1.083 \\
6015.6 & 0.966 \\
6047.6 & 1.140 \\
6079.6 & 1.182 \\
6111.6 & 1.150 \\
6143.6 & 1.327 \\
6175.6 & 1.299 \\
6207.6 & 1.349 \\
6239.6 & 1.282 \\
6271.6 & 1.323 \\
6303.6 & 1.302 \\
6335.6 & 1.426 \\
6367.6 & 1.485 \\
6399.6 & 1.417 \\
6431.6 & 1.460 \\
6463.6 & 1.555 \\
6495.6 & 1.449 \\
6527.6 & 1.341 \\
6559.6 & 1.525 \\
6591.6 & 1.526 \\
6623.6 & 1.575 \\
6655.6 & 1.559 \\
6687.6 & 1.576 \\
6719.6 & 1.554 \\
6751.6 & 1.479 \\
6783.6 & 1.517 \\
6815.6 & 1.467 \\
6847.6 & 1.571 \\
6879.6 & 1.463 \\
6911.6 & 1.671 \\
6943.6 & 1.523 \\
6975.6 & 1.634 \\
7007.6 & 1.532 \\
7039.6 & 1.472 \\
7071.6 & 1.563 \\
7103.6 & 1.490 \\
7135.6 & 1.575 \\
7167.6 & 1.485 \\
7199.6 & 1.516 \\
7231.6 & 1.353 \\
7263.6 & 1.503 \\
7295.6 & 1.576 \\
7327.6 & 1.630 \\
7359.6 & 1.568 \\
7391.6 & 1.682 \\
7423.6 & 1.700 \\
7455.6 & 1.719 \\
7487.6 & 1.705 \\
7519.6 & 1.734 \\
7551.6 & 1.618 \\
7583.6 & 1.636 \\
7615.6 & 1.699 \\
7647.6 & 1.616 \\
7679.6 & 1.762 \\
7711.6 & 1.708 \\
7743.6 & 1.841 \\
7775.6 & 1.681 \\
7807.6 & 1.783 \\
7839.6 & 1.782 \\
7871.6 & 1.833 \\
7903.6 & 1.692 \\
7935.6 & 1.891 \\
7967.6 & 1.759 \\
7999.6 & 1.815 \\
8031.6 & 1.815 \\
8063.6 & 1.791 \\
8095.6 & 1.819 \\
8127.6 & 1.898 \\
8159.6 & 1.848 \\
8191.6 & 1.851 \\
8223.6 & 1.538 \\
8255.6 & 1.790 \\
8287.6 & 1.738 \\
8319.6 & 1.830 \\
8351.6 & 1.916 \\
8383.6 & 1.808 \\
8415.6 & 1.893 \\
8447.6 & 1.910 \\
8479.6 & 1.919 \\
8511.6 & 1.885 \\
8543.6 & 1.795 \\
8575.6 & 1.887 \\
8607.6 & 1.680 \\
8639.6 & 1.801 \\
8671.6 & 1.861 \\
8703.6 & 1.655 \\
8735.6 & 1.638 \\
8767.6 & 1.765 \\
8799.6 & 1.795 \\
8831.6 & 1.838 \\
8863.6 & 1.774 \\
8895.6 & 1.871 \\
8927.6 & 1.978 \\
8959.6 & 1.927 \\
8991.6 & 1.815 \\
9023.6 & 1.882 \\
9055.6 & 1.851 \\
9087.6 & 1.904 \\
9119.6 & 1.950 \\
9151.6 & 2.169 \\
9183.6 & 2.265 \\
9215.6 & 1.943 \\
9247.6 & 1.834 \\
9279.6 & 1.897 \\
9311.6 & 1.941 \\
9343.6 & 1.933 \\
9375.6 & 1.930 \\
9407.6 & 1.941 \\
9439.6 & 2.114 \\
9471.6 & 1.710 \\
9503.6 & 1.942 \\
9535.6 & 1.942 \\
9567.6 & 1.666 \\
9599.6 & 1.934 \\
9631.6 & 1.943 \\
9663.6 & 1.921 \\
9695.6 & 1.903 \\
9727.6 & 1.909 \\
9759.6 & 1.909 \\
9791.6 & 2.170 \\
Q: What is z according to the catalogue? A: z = 0.396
